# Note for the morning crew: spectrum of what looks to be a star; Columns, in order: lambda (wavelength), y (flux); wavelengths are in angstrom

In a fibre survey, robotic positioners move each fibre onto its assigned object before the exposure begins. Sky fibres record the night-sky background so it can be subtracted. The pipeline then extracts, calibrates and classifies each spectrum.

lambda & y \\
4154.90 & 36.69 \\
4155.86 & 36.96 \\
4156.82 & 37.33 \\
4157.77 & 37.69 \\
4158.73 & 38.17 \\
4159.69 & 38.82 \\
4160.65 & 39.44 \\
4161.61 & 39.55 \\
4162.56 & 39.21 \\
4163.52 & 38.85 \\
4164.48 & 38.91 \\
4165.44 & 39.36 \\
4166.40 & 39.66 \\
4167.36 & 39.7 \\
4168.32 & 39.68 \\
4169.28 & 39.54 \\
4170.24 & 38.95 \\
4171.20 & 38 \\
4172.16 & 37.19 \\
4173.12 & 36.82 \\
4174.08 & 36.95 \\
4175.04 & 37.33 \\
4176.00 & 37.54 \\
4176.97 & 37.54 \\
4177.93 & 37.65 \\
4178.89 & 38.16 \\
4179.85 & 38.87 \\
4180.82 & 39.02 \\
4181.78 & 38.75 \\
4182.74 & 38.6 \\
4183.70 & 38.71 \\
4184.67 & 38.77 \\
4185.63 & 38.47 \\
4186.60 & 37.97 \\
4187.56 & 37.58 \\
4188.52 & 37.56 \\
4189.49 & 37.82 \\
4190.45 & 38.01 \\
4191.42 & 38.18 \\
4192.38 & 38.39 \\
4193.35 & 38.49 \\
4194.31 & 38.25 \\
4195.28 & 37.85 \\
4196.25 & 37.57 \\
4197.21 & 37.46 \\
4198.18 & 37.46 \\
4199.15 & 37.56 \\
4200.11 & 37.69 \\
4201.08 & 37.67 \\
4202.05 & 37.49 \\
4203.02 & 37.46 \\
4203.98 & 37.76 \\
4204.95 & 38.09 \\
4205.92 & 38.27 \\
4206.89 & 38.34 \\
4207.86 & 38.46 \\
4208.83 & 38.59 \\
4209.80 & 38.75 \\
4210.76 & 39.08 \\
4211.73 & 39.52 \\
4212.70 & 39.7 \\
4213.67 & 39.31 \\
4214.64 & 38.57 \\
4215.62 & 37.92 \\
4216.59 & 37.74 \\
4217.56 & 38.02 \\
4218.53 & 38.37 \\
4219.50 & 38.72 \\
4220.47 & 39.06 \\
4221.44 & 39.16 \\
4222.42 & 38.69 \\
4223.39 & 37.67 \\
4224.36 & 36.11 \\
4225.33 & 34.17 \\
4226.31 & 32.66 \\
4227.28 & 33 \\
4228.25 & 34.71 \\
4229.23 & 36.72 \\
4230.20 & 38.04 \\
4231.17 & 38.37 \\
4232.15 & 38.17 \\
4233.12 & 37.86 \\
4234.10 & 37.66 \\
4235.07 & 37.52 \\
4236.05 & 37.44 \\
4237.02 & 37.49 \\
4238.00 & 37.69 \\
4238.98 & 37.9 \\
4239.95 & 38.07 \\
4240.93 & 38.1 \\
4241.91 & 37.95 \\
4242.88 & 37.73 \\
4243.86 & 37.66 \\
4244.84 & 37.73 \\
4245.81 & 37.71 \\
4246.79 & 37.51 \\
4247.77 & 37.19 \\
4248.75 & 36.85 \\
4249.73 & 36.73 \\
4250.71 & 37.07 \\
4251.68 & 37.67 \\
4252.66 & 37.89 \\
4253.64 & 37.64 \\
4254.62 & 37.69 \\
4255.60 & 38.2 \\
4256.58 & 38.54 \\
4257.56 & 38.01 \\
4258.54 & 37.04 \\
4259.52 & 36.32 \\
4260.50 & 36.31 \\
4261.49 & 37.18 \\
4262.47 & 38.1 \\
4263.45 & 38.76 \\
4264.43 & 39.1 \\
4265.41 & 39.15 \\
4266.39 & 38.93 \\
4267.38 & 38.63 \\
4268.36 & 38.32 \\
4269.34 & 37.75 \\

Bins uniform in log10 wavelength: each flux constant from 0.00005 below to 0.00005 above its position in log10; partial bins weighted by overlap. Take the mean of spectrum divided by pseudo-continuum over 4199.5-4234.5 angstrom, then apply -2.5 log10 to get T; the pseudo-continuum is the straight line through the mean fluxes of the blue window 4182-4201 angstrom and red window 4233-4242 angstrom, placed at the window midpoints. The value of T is 0.00 mag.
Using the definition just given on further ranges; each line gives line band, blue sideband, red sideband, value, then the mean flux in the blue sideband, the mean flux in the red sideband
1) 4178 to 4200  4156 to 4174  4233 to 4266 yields 0.006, 38.6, 37.7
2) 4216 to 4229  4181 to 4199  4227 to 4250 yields 0.024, 38.1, 37.4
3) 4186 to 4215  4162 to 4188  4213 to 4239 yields -0.008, 38.4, 37.4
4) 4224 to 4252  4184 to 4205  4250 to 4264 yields 0.019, 37.9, 37.6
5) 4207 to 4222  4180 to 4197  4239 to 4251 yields -0.023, 38.2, 37.5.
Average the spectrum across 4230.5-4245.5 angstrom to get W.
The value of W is 37.8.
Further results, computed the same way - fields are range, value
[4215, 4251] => 37.3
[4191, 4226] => 38.1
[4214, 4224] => 38.4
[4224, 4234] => 36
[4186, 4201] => 37.9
